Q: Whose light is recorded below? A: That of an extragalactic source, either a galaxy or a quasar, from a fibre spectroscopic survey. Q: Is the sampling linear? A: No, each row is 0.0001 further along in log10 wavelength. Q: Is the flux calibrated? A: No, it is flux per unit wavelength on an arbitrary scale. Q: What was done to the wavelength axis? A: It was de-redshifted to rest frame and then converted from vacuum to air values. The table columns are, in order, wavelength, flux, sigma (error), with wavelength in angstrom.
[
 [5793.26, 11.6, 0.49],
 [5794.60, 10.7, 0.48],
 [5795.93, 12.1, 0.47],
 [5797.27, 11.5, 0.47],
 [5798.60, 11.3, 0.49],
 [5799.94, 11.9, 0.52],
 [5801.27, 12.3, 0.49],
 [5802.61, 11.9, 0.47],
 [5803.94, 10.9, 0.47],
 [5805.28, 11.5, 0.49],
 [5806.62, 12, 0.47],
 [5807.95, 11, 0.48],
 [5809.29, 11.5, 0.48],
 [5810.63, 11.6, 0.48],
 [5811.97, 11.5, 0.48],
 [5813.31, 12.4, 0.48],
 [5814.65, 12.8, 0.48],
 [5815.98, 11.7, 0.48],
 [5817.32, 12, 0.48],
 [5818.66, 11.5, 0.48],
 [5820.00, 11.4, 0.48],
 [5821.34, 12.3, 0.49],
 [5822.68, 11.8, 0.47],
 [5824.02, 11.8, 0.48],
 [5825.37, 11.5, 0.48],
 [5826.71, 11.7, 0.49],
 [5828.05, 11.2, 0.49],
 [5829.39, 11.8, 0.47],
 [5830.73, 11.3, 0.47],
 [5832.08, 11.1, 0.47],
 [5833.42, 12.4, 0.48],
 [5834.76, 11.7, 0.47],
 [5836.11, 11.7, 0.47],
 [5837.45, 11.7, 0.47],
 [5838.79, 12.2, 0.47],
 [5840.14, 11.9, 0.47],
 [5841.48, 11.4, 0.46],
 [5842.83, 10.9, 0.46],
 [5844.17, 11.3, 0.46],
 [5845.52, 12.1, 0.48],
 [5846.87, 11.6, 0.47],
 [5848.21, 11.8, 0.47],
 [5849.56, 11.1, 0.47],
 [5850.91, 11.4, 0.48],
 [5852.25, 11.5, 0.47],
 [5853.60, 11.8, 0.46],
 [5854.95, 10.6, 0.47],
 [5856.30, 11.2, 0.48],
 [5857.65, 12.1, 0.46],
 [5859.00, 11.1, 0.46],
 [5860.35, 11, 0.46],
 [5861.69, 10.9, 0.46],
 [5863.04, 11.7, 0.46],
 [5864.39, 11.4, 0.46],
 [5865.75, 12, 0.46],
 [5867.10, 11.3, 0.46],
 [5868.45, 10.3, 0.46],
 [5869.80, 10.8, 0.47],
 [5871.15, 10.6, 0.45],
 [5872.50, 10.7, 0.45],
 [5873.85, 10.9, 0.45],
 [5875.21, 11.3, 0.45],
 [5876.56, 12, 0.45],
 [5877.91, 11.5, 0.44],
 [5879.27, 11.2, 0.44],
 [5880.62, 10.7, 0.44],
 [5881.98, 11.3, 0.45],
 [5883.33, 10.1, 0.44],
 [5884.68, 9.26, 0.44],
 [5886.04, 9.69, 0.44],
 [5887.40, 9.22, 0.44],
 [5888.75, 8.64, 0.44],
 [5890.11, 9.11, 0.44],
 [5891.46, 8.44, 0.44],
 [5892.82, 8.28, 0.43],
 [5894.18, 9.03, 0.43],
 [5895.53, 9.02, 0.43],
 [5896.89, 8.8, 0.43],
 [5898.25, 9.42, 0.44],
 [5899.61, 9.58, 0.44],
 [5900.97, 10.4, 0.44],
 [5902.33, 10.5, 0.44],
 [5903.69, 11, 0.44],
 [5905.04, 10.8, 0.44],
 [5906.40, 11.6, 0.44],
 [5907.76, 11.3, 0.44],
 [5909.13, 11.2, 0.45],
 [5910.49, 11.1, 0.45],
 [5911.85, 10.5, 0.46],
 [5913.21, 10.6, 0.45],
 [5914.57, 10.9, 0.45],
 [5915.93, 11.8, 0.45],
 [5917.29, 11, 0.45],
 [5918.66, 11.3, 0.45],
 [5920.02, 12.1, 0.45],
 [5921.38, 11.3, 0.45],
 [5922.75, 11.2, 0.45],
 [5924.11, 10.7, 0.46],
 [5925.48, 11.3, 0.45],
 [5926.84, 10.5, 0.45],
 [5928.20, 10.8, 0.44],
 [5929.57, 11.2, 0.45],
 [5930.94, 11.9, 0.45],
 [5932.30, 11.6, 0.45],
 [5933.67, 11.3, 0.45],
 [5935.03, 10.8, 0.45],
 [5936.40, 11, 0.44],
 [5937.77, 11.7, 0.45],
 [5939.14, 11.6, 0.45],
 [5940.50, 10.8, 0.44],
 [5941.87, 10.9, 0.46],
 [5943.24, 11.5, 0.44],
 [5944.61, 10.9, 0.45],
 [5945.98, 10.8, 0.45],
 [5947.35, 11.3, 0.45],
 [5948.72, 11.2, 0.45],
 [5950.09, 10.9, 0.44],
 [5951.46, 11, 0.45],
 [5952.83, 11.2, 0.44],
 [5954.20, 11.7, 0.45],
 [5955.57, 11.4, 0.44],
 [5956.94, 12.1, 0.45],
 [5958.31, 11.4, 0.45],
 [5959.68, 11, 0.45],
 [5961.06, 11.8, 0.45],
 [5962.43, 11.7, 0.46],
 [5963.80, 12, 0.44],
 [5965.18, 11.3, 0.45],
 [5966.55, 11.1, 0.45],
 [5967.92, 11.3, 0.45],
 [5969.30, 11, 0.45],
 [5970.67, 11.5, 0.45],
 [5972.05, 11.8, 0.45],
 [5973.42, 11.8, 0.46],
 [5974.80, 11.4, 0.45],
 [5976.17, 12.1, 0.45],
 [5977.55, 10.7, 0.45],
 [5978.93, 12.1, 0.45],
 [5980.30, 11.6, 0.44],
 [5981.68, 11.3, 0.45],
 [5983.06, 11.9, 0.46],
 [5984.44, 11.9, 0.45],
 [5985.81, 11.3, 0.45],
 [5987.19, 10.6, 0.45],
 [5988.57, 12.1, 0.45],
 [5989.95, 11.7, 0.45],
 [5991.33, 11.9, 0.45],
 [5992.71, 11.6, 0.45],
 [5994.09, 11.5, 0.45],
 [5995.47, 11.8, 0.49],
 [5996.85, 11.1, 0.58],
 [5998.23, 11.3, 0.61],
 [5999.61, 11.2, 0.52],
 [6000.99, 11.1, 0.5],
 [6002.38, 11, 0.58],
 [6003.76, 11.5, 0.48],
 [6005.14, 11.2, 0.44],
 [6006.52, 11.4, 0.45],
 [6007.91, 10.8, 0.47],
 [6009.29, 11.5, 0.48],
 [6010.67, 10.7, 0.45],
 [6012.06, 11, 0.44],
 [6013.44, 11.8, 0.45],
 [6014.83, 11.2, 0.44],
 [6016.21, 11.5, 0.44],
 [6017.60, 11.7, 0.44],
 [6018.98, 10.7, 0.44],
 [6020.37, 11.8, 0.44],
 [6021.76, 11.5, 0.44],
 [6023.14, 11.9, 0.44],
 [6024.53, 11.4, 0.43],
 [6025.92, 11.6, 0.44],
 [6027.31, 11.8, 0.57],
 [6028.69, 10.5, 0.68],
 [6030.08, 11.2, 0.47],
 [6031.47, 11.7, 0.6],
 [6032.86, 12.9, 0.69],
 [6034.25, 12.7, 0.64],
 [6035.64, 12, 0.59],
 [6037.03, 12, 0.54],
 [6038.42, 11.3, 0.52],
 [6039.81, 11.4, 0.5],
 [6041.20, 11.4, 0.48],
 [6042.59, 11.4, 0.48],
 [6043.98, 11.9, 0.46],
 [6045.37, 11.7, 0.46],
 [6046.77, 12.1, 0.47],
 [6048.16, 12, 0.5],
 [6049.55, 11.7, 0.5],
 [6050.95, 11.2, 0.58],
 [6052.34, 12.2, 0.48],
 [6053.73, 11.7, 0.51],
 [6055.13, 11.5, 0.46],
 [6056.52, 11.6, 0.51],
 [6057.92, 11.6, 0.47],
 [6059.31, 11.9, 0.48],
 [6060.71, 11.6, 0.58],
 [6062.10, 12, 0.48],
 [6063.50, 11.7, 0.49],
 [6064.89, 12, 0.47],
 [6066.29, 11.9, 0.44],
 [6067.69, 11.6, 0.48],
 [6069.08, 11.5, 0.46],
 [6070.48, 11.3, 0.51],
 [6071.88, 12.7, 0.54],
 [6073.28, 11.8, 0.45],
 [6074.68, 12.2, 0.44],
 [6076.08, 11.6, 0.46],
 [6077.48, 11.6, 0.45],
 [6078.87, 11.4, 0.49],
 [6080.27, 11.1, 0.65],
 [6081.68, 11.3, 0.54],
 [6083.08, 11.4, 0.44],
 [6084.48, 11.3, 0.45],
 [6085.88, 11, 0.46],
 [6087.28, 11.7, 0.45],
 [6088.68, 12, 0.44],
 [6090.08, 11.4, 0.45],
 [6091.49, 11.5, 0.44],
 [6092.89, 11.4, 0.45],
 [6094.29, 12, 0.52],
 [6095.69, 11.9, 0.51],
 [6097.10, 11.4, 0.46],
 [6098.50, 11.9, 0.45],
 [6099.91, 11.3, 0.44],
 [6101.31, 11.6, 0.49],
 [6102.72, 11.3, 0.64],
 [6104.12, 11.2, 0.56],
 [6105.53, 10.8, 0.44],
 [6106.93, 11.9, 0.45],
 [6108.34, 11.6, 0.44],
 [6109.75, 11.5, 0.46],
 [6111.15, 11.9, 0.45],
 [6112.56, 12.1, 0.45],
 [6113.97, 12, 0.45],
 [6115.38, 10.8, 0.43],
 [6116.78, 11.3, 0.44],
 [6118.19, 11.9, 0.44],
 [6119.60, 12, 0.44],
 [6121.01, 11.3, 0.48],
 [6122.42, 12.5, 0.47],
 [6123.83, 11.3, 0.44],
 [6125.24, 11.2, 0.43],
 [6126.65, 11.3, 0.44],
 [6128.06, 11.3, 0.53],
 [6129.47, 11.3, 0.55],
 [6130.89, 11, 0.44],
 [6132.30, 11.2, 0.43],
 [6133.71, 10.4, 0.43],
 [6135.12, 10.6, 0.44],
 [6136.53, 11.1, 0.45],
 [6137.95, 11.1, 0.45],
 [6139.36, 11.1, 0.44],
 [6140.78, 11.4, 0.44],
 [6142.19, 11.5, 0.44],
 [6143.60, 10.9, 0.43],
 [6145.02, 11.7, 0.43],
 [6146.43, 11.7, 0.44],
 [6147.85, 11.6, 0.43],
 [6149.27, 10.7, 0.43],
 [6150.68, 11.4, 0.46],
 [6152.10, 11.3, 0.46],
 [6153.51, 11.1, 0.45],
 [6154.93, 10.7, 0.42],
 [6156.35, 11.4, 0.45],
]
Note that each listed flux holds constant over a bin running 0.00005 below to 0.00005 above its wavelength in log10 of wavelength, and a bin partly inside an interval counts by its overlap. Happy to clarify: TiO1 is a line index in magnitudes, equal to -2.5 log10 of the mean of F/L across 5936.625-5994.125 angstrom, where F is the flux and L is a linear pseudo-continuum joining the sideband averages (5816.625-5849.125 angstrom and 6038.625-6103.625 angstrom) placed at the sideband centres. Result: 0.02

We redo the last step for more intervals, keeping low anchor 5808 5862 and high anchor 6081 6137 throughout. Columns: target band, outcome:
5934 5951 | 0.04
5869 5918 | 0.12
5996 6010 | 0.03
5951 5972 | 0.01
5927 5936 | 0.03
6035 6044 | -0.01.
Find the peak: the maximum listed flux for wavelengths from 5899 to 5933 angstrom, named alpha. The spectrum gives 12.1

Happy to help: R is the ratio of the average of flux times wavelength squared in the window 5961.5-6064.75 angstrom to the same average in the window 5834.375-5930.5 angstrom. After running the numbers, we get 1.11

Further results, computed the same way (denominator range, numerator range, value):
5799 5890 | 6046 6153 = 1.11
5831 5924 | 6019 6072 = 1.14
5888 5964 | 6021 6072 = 1.13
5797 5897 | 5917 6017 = 1.06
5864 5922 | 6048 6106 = 1.18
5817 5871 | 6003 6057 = 1.07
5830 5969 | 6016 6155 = 1.12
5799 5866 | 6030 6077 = 1.09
